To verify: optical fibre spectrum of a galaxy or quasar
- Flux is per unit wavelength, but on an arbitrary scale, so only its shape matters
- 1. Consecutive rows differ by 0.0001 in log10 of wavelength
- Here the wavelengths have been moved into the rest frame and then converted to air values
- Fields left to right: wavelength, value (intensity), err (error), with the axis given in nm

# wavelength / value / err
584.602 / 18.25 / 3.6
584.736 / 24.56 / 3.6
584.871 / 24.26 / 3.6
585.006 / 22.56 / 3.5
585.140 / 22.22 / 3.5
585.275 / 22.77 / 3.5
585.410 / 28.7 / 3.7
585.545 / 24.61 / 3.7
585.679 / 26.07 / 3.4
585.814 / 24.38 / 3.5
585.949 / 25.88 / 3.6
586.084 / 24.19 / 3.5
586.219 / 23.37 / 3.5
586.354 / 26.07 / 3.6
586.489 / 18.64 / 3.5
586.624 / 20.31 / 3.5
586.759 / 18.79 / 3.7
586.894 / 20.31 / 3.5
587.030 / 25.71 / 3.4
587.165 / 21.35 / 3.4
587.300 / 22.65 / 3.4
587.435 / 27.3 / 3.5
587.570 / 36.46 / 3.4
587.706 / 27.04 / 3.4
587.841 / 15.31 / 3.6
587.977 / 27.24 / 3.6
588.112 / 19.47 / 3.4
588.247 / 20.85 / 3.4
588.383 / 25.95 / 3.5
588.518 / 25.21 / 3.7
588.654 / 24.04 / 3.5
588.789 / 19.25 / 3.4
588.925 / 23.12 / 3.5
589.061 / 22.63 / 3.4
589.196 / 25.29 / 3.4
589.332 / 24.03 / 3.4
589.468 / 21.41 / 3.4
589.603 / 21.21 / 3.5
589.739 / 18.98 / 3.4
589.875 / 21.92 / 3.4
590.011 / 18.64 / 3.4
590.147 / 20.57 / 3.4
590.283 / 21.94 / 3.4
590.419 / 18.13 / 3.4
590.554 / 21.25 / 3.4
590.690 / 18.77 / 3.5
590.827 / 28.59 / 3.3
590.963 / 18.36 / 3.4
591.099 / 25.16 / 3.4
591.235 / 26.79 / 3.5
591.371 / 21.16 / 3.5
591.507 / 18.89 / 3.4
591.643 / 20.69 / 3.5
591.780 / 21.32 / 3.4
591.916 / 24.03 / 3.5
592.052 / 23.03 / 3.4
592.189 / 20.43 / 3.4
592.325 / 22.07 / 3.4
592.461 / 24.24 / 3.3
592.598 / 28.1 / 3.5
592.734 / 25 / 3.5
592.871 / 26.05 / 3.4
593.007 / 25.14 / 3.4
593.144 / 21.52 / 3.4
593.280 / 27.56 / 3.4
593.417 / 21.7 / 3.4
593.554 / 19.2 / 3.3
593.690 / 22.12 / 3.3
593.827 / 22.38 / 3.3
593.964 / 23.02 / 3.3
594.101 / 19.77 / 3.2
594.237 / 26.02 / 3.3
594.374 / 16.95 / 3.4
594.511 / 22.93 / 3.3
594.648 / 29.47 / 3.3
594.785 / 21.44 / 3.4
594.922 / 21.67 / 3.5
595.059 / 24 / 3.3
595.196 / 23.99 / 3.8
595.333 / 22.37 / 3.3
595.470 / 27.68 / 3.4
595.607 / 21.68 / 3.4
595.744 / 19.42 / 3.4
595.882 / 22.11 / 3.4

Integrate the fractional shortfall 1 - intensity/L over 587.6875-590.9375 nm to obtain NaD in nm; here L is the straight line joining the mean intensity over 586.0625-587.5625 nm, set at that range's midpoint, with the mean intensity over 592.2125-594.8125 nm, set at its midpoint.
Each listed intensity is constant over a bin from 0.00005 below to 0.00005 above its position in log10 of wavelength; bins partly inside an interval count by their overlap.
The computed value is 0.17 nm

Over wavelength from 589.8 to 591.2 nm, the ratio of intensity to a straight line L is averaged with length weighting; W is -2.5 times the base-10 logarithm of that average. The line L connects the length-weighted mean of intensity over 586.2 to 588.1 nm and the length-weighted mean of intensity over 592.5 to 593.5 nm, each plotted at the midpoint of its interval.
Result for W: 0.14 mag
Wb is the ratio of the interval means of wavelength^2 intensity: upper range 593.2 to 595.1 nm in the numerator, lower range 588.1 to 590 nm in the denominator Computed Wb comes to 1.0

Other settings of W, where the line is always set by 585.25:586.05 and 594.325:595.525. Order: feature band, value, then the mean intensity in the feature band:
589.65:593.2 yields 0.09 mag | 22.3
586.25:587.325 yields 0.16 mag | 21.7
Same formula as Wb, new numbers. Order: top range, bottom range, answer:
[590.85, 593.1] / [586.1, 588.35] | 1.02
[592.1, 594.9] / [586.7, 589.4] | 1.00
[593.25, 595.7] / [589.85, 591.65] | 1.08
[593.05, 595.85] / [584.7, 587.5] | 0.99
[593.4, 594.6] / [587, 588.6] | 0.90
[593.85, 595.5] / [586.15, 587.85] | 1.01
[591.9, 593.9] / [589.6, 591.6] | 1.11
